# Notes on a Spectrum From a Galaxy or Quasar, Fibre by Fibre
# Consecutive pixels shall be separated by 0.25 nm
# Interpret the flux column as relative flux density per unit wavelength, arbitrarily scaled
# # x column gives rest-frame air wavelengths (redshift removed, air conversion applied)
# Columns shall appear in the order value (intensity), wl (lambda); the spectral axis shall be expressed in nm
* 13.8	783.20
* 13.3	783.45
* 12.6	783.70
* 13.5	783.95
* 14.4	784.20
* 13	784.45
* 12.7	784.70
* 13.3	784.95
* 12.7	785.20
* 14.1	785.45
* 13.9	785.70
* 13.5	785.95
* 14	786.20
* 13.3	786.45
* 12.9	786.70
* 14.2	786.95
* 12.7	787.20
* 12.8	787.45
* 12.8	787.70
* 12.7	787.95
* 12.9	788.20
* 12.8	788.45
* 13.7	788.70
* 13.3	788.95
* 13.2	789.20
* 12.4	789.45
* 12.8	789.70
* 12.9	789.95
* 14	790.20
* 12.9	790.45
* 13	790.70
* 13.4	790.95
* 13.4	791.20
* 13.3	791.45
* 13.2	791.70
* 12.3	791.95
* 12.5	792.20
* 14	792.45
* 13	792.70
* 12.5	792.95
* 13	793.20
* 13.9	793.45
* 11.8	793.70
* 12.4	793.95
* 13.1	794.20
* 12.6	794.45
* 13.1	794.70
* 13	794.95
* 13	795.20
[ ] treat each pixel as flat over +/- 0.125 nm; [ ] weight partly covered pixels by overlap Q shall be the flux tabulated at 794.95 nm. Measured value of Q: 13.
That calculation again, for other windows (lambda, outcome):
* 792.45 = 14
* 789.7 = 12.8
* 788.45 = 12.8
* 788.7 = 13.7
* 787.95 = 12.7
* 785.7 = 13.9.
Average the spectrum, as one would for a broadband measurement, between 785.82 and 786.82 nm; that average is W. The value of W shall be 13.4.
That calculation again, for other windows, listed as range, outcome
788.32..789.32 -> 13.2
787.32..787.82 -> 12.8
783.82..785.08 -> 13.4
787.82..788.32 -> 12.8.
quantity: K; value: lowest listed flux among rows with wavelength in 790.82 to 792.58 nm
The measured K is 12.3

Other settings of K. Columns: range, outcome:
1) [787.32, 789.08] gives 12.7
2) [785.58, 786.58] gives 13.3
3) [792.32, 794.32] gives 11.8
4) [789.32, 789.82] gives 12.4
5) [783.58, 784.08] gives 12.6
